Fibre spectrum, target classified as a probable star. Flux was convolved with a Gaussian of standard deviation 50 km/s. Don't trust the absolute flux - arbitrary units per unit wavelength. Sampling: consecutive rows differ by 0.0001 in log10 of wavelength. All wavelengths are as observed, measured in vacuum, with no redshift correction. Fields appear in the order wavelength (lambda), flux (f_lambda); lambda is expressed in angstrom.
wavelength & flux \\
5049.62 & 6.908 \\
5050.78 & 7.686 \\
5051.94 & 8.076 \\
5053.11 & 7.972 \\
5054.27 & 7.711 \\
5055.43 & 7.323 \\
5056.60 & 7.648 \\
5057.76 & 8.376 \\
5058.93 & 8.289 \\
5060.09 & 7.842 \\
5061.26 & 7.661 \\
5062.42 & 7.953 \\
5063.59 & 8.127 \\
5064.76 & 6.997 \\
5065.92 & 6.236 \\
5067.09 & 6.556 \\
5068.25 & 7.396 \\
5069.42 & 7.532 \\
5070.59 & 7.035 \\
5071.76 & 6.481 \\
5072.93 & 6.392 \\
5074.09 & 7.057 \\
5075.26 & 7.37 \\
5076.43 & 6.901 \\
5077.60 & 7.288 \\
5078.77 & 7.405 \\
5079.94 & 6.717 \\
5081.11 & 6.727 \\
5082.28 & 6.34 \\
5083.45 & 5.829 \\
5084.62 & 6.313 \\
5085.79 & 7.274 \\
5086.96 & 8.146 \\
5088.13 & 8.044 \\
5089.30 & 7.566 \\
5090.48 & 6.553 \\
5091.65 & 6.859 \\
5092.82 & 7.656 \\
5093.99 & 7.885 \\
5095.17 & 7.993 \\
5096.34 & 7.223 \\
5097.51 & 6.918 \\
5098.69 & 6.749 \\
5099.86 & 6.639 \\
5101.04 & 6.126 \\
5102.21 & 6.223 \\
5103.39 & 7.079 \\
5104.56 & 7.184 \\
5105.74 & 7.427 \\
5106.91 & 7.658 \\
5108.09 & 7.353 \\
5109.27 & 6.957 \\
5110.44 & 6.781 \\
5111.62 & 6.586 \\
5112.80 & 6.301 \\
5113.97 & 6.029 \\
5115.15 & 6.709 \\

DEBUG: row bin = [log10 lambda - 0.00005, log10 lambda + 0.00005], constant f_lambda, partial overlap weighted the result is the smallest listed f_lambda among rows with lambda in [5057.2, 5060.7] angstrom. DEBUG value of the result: 7.842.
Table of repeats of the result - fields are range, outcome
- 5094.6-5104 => 6.126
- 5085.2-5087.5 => 7.274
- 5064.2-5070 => 6.236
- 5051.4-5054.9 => 7.711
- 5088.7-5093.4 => 6.553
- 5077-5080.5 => 6.717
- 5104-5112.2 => 6.586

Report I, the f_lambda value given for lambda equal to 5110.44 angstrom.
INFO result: 6.781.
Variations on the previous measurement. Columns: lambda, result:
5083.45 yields 5.829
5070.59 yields 7.035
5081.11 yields 6.727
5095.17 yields 7.993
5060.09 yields 7.842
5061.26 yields 7.661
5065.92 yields 6.236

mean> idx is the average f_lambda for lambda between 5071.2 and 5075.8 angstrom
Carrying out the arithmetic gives 6.83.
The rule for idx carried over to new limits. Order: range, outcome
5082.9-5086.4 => 6.5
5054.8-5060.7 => 7.89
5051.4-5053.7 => 8.01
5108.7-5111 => 6.89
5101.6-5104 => 6.66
